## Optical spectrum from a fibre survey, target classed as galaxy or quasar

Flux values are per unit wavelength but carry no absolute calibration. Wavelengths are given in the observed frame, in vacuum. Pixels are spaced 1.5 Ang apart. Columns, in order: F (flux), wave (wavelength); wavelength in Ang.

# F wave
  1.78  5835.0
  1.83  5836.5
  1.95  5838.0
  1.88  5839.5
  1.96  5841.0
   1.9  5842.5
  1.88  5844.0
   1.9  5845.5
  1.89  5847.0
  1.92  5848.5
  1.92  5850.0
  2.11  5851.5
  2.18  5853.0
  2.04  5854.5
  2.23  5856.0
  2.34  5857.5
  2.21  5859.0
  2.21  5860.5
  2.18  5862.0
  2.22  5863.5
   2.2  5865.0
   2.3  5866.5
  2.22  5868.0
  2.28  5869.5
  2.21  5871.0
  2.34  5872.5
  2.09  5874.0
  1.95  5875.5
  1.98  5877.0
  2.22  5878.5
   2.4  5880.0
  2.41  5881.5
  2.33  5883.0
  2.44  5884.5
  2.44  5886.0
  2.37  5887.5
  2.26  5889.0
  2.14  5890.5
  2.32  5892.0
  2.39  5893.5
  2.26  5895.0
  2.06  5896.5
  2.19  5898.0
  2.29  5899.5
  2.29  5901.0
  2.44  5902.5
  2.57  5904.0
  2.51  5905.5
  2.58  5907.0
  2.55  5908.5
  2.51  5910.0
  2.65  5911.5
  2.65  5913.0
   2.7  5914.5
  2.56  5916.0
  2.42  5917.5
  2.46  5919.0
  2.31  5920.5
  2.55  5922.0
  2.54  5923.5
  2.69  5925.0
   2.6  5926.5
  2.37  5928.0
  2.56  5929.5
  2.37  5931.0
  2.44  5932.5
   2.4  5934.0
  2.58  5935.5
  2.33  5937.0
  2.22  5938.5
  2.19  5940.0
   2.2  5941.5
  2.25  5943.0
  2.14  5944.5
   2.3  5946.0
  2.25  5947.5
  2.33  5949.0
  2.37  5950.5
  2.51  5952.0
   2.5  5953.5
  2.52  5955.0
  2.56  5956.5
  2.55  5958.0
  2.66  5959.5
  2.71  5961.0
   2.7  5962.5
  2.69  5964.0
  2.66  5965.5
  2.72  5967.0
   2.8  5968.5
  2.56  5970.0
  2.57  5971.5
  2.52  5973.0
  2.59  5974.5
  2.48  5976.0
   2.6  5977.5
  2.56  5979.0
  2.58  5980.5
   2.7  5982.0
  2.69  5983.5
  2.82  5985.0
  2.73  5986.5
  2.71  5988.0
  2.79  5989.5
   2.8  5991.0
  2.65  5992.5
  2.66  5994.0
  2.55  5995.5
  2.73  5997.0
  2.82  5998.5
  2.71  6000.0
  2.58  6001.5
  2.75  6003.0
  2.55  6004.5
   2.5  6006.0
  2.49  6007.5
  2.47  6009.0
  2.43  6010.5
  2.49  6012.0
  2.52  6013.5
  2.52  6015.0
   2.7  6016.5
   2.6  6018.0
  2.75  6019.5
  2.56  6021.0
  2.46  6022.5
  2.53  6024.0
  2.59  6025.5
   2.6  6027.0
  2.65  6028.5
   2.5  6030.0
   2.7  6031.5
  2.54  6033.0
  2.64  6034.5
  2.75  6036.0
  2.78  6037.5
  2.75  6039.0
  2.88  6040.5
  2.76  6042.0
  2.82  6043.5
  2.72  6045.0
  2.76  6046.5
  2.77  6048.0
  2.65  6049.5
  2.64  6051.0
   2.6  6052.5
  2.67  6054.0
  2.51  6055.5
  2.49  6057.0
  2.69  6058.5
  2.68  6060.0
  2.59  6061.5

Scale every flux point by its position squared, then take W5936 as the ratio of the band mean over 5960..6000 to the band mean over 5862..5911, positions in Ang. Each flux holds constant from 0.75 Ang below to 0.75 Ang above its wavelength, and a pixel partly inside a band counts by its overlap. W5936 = 1.2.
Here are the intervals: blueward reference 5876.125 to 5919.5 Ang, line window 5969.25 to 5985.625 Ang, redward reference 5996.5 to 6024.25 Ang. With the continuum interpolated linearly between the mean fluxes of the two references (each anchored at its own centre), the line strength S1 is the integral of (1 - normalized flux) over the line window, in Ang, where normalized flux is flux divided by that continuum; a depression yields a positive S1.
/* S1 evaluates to -0.5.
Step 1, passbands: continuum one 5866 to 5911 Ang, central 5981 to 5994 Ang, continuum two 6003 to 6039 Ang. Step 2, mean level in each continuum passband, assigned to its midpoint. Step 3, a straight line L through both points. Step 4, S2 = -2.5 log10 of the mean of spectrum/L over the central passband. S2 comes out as -0.09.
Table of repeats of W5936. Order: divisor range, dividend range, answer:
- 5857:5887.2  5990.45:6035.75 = 1.21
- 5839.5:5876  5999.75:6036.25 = 1.29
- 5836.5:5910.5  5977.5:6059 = 1.26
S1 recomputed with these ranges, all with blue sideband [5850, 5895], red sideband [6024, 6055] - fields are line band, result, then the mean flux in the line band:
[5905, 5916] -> -1.2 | 2.59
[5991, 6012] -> -0.2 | 2.61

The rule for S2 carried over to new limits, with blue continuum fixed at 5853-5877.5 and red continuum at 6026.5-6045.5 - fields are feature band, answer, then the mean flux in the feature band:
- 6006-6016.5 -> 0.052 mag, 2.5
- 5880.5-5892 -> -0.042 mag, 2.34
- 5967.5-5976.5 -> -0.036 mag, 2.59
